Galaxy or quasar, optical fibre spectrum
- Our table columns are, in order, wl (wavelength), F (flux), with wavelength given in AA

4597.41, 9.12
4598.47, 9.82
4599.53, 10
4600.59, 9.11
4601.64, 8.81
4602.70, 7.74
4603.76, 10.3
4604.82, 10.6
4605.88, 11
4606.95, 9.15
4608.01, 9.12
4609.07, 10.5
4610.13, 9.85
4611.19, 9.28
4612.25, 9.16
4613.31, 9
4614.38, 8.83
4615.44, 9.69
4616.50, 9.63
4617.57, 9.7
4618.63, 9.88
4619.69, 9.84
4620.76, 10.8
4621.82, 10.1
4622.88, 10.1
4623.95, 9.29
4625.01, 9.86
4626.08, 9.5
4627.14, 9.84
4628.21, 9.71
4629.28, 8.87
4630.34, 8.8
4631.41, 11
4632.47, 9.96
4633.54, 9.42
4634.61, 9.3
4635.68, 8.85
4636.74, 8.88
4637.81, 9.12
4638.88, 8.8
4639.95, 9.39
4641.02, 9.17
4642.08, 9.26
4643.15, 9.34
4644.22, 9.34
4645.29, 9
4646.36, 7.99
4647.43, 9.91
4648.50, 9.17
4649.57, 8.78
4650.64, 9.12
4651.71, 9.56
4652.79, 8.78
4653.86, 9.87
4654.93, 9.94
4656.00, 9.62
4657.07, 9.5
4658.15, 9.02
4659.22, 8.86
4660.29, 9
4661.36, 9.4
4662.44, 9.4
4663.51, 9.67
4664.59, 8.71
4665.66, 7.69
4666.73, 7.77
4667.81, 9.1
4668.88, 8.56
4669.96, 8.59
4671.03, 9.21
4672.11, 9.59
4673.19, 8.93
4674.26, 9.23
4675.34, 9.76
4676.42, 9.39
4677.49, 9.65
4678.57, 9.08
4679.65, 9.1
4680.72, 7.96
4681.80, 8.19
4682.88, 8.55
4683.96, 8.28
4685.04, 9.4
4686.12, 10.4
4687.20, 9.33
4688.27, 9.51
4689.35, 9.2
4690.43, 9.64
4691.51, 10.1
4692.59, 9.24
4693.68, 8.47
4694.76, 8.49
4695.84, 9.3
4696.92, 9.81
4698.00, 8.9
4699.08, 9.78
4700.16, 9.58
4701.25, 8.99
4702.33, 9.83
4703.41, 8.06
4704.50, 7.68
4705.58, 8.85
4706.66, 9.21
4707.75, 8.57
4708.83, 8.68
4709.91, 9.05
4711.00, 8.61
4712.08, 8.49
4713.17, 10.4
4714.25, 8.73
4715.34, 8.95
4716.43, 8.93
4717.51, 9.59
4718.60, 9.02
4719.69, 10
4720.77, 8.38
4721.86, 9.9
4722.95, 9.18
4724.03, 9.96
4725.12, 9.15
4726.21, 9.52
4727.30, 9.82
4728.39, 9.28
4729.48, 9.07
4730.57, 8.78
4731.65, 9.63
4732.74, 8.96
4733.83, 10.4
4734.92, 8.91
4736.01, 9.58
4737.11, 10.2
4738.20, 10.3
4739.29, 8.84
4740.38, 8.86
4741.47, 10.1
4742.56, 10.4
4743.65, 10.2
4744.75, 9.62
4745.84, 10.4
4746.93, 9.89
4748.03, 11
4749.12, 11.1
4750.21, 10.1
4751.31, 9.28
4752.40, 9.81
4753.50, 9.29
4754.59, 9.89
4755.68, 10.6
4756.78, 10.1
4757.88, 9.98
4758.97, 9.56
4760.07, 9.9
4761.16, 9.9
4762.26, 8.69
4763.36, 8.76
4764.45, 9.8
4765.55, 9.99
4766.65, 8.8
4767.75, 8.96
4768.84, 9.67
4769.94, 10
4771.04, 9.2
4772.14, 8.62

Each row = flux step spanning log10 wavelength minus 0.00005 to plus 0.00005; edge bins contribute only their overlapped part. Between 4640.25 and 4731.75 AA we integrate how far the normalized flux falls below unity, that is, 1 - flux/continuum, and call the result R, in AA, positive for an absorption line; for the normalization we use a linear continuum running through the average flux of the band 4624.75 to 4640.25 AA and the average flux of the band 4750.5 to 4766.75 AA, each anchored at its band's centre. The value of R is 3.6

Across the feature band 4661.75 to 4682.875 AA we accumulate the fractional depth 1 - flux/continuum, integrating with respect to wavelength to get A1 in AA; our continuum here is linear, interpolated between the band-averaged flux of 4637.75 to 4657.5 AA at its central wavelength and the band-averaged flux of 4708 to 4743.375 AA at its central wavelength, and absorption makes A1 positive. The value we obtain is 0.8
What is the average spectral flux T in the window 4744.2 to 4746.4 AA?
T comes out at 10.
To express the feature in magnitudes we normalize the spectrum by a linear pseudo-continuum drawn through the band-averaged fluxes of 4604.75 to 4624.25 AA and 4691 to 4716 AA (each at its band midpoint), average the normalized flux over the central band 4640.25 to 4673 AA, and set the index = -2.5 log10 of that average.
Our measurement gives 0.036 mag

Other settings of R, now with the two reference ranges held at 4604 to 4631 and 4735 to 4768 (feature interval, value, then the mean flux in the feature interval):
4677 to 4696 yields 1.25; 9.1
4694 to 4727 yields 2.16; 9.12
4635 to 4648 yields 0.83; 9.09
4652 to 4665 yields 0.53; 9.32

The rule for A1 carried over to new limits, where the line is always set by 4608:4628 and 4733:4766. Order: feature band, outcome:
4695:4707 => 0.9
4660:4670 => 1.0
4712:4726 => 0.7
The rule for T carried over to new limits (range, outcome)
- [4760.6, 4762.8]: 9.31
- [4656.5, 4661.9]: 9.16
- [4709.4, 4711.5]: 8.81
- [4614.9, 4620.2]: 9.76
